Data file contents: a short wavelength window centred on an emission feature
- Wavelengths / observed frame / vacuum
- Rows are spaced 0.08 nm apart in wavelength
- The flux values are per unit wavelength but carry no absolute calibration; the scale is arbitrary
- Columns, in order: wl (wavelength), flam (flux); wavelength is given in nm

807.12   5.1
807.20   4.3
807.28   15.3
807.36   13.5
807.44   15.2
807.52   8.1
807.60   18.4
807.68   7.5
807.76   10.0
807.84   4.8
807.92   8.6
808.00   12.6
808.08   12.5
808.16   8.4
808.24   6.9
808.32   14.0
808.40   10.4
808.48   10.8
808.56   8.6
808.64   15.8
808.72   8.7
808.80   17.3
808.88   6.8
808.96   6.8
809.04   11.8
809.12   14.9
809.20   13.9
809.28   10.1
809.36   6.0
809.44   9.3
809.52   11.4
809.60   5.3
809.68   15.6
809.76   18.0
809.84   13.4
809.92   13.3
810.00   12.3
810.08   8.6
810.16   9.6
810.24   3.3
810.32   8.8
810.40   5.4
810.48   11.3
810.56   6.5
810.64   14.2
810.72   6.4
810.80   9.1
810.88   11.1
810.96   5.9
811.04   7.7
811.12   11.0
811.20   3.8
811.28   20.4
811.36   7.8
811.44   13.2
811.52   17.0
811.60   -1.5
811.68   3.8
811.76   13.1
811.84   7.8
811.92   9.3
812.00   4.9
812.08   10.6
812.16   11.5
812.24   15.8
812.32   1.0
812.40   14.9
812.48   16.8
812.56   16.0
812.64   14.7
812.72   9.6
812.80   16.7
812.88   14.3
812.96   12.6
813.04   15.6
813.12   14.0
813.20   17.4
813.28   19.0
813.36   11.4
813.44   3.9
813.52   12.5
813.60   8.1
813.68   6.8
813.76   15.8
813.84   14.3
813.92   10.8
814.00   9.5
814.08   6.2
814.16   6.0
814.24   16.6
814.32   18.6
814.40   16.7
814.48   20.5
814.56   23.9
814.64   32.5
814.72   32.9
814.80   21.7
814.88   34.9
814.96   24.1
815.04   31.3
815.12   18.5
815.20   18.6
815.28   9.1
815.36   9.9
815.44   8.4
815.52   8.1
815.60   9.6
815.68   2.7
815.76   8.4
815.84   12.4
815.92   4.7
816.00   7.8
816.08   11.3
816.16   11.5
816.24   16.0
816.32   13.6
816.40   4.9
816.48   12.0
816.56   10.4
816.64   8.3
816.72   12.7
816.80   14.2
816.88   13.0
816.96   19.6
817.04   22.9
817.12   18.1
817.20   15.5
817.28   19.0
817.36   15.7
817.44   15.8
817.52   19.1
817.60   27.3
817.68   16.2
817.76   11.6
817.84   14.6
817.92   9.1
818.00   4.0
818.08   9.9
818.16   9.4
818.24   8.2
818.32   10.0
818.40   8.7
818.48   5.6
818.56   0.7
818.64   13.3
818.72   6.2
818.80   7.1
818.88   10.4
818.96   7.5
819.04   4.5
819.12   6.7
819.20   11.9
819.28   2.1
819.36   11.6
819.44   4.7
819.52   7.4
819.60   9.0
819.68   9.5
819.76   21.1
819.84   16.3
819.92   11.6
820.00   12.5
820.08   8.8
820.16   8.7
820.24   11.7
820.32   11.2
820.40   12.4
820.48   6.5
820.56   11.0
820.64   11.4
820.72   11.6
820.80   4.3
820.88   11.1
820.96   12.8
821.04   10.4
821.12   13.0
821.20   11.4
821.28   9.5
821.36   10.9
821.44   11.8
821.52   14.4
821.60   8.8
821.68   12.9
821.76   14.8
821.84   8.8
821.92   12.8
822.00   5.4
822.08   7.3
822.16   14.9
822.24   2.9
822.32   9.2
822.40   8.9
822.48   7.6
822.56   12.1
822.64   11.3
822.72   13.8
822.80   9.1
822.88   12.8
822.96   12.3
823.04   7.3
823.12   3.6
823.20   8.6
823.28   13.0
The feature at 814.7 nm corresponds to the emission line Halpha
